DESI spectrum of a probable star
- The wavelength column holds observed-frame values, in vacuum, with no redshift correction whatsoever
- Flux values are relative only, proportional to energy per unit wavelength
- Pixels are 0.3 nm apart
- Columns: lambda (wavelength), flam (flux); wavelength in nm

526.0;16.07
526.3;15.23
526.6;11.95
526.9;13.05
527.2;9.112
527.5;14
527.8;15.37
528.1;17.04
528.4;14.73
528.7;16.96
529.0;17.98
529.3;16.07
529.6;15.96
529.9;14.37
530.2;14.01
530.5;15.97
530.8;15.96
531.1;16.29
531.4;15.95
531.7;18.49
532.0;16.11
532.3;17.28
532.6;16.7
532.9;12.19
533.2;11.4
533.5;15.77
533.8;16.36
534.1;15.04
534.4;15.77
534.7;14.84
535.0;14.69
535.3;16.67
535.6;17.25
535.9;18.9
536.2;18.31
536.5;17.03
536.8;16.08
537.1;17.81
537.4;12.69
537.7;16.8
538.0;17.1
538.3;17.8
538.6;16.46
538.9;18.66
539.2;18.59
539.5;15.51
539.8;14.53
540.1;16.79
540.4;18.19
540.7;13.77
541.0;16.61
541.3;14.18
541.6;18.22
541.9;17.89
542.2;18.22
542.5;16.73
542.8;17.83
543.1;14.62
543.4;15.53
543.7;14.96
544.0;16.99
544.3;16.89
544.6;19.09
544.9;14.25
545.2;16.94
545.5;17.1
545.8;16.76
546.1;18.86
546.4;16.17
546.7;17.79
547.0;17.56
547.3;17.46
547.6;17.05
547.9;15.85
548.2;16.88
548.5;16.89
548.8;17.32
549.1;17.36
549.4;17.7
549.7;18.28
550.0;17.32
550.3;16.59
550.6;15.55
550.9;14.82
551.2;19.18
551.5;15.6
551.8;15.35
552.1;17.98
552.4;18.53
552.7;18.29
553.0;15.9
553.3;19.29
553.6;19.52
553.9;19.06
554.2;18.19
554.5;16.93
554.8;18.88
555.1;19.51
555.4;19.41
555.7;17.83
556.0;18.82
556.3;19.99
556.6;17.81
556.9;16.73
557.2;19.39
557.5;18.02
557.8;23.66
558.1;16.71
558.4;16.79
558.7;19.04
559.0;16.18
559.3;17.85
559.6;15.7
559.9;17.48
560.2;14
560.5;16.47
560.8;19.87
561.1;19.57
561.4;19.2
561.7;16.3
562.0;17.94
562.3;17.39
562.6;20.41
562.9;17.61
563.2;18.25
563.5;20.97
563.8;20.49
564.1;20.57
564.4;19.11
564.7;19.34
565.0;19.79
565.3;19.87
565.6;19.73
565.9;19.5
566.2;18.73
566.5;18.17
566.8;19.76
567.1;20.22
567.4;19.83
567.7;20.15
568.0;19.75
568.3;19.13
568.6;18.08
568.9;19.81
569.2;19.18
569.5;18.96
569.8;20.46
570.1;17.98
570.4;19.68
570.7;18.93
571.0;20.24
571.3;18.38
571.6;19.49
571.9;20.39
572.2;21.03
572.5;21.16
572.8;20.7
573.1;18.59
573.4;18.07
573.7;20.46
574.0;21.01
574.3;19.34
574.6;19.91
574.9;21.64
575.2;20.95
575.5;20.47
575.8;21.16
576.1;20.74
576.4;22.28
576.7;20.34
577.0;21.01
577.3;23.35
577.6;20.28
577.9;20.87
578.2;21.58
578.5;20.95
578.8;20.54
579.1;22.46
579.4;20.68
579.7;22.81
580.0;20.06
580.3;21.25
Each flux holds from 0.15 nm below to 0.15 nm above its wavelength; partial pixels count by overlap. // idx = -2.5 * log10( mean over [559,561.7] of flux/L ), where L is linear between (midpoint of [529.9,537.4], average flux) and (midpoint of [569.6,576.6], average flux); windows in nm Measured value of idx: 0.08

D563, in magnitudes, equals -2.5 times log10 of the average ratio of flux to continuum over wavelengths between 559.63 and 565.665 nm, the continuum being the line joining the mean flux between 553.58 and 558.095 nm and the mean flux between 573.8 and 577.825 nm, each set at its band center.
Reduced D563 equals 0.05 mag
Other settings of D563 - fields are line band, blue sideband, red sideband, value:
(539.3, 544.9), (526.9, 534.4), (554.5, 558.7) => 0.02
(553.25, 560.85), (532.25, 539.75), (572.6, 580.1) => 0.03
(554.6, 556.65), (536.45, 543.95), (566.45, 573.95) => -0.05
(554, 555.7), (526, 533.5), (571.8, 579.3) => -0.02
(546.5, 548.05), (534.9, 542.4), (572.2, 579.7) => 0.04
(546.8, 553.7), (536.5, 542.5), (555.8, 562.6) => 0.01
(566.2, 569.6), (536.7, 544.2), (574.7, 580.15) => 0.04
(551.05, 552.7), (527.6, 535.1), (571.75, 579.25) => 0.04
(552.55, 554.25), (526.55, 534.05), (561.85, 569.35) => -0.03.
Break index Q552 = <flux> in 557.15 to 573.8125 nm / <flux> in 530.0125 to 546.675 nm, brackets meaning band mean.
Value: 1.16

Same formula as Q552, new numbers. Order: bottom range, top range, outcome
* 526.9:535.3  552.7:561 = 1.18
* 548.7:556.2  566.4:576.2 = 1.12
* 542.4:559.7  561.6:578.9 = 1.14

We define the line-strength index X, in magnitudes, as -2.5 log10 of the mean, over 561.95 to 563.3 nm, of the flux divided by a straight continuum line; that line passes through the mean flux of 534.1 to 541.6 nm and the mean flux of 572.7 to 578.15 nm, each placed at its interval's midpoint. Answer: 0.05 mag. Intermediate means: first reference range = 16.5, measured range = 18.4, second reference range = 20.6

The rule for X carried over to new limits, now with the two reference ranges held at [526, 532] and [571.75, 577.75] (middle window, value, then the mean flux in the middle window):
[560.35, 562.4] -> 0.05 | 18.1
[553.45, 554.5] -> -0.03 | 18.6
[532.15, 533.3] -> 0.08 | 14.5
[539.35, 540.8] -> 0.05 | 15.8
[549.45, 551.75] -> 0.07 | 16.7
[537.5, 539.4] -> -0.07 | 17.4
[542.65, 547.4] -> 0.02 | 16.8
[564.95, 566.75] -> 0.02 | 19.3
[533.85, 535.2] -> 0.04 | 15.2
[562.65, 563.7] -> 0.01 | 19.2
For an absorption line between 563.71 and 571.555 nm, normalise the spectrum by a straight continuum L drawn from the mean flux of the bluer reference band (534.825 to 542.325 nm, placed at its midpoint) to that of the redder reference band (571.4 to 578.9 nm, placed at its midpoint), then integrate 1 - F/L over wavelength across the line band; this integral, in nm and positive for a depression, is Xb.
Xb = 0.15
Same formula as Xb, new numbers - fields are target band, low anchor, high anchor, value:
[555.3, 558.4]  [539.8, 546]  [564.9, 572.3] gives -0.10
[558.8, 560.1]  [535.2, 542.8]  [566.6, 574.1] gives 0.13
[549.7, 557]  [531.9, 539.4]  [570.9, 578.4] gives 0.16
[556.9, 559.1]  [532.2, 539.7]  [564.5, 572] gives -0.01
